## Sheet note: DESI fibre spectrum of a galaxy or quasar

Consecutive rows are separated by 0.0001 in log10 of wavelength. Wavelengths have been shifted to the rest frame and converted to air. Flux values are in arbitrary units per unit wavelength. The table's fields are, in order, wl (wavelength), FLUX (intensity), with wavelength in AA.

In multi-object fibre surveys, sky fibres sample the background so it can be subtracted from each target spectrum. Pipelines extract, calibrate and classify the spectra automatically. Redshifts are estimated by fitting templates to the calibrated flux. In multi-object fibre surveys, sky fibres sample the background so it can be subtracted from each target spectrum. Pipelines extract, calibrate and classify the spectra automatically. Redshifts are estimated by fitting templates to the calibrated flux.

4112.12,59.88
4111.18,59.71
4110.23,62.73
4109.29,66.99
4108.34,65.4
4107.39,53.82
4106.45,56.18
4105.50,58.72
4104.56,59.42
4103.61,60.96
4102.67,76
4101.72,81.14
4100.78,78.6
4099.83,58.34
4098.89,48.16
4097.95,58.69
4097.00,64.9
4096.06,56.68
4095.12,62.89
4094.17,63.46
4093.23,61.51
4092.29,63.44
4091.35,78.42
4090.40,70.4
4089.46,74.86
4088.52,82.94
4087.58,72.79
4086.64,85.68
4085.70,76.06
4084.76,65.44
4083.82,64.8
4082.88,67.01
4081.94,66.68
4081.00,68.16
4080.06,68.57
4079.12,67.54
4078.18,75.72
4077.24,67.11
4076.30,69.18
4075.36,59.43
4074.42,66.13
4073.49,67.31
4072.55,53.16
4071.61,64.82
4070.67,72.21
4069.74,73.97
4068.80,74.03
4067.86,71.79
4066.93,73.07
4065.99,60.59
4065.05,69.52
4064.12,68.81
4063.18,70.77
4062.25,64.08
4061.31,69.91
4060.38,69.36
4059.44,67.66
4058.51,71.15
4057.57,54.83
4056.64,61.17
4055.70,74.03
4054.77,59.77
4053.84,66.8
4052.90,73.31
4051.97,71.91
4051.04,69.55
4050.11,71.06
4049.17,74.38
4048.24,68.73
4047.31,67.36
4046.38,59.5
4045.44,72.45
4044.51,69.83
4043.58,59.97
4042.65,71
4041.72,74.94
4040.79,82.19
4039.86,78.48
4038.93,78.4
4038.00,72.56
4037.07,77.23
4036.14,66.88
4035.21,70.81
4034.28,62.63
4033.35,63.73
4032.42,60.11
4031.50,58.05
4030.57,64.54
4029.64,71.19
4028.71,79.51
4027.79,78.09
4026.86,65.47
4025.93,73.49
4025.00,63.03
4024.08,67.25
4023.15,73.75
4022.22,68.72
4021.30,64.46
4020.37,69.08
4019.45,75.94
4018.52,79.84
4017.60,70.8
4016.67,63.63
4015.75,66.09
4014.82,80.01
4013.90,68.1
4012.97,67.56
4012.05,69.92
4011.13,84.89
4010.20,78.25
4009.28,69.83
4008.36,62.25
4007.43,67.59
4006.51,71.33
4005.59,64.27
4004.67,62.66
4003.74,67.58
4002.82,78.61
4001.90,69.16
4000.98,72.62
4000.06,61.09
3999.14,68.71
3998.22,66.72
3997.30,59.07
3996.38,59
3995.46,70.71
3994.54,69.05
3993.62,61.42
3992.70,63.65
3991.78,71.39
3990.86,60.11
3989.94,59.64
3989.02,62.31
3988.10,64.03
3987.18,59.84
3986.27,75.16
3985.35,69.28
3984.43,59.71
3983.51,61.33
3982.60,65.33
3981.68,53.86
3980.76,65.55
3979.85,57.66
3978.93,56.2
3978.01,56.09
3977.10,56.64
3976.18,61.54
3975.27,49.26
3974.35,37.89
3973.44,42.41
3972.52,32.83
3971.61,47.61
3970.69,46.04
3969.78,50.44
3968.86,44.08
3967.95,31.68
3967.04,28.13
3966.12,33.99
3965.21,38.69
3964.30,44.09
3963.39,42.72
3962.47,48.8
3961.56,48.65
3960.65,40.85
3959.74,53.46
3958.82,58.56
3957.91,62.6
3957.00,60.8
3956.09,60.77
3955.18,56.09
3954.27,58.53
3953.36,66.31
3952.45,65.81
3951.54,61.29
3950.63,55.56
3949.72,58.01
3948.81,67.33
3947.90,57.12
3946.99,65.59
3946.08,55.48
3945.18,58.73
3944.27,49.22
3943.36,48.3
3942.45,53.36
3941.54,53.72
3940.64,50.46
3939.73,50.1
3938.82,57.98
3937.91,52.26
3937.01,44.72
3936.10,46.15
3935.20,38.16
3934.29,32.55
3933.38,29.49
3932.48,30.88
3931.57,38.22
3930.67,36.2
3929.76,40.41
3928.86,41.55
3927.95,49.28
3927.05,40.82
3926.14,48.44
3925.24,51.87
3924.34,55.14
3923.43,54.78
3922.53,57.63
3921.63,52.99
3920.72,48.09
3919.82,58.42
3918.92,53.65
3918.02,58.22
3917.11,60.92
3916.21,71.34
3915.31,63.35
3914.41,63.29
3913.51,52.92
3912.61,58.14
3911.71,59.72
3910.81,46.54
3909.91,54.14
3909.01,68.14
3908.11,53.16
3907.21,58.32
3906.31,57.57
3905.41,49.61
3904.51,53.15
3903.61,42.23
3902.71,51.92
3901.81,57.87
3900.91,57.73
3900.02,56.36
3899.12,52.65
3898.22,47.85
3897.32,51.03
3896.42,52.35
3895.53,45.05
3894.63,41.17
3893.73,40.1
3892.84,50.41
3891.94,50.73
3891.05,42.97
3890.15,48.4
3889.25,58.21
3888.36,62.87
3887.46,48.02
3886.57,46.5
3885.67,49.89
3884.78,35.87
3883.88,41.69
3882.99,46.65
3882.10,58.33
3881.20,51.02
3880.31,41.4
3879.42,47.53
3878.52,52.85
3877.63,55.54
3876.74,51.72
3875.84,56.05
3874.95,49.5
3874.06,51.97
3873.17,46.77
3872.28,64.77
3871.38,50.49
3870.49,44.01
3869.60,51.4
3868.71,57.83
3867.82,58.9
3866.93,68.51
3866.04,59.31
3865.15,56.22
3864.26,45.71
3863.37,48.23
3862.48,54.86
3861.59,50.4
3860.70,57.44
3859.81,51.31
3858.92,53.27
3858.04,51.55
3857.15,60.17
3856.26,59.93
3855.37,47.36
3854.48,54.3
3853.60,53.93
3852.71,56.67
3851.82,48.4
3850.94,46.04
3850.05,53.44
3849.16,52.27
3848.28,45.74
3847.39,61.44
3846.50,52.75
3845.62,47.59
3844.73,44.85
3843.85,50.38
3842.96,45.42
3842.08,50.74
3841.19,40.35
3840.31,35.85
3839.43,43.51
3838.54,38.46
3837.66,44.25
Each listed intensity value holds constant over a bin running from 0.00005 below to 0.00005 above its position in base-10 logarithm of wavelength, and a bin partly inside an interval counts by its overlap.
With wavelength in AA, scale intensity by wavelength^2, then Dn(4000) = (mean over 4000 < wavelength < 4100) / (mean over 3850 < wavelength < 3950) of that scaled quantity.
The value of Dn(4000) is 1.4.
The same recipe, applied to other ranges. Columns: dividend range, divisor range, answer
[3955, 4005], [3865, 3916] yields 1.13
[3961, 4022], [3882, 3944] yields 1.25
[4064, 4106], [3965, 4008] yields 1.22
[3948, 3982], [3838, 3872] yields 1.06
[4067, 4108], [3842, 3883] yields 1.43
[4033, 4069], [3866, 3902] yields 1.47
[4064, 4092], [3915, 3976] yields 1.49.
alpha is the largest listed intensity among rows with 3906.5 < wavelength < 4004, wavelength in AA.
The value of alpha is 78.61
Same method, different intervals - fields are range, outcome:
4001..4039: 84.89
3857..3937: 71.34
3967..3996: 75.16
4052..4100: 85.68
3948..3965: 67.33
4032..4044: 82.19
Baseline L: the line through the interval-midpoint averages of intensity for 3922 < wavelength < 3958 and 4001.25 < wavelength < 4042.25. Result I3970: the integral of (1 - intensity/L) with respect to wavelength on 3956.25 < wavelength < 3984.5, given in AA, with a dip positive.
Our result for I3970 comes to 4.3 AA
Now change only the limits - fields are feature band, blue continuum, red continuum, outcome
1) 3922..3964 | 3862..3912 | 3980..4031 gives 5.9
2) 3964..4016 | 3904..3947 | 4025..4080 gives 0.3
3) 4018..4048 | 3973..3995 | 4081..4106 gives -3.1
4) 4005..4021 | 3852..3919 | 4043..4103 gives -2.0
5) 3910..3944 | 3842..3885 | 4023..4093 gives 4.4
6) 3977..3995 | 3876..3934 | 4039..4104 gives -0.9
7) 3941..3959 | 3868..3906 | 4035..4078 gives -0.4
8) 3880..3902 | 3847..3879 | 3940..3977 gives 1.5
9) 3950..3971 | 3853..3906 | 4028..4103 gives 3.0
